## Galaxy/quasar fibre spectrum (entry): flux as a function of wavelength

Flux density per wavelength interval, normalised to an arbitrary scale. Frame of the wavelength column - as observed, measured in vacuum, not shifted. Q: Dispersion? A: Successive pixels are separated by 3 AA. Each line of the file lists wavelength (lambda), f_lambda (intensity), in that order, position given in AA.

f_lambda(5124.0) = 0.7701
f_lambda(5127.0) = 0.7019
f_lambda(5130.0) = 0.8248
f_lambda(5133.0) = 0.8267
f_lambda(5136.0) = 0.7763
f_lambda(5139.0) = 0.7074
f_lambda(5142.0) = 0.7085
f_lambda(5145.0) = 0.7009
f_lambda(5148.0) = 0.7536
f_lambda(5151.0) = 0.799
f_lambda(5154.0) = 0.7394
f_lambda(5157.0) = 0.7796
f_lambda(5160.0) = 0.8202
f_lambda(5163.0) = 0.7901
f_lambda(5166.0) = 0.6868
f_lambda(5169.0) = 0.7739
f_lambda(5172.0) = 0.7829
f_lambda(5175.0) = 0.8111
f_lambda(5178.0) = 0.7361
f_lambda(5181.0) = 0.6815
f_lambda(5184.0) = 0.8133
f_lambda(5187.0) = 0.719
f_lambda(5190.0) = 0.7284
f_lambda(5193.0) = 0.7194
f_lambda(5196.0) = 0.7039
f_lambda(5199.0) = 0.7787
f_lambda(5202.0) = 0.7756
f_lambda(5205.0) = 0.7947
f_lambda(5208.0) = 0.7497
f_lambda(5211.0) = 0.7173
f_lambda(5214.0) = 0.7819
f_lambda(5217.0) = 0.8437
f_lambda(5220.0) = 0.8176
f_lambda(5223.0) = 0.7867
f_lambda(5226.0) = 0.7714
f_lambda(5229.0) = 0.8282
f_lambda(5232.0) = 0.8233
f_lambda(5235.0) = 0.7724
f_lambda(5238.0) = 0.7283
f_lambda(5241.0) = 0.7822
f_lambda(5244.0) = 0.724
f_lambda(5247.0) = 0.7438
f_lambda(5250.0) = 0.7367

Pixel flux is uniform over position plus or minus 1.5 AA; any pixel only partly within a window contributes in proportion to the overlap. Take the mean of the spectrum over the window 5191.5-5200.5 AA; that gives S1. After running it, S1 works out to 0.734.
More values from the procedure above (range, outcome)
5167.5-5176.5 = 0.789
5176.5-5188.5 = 0.737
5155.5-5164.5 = 0.797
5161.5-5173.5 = 0.758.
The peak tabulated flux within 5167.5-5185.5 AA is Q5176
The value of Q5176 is 0.8133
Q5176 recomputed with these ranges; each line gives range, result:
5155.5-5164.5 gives 0.8202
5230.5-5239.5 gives 0.8233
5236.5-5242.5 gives 0.7822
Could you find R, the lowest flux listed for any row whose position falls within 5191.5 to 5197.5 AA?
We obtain 0.7039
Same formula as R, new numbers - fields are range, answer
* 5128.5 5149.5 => 0.7009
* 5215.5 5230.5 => 0.7714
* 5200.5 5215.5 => 0.7173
